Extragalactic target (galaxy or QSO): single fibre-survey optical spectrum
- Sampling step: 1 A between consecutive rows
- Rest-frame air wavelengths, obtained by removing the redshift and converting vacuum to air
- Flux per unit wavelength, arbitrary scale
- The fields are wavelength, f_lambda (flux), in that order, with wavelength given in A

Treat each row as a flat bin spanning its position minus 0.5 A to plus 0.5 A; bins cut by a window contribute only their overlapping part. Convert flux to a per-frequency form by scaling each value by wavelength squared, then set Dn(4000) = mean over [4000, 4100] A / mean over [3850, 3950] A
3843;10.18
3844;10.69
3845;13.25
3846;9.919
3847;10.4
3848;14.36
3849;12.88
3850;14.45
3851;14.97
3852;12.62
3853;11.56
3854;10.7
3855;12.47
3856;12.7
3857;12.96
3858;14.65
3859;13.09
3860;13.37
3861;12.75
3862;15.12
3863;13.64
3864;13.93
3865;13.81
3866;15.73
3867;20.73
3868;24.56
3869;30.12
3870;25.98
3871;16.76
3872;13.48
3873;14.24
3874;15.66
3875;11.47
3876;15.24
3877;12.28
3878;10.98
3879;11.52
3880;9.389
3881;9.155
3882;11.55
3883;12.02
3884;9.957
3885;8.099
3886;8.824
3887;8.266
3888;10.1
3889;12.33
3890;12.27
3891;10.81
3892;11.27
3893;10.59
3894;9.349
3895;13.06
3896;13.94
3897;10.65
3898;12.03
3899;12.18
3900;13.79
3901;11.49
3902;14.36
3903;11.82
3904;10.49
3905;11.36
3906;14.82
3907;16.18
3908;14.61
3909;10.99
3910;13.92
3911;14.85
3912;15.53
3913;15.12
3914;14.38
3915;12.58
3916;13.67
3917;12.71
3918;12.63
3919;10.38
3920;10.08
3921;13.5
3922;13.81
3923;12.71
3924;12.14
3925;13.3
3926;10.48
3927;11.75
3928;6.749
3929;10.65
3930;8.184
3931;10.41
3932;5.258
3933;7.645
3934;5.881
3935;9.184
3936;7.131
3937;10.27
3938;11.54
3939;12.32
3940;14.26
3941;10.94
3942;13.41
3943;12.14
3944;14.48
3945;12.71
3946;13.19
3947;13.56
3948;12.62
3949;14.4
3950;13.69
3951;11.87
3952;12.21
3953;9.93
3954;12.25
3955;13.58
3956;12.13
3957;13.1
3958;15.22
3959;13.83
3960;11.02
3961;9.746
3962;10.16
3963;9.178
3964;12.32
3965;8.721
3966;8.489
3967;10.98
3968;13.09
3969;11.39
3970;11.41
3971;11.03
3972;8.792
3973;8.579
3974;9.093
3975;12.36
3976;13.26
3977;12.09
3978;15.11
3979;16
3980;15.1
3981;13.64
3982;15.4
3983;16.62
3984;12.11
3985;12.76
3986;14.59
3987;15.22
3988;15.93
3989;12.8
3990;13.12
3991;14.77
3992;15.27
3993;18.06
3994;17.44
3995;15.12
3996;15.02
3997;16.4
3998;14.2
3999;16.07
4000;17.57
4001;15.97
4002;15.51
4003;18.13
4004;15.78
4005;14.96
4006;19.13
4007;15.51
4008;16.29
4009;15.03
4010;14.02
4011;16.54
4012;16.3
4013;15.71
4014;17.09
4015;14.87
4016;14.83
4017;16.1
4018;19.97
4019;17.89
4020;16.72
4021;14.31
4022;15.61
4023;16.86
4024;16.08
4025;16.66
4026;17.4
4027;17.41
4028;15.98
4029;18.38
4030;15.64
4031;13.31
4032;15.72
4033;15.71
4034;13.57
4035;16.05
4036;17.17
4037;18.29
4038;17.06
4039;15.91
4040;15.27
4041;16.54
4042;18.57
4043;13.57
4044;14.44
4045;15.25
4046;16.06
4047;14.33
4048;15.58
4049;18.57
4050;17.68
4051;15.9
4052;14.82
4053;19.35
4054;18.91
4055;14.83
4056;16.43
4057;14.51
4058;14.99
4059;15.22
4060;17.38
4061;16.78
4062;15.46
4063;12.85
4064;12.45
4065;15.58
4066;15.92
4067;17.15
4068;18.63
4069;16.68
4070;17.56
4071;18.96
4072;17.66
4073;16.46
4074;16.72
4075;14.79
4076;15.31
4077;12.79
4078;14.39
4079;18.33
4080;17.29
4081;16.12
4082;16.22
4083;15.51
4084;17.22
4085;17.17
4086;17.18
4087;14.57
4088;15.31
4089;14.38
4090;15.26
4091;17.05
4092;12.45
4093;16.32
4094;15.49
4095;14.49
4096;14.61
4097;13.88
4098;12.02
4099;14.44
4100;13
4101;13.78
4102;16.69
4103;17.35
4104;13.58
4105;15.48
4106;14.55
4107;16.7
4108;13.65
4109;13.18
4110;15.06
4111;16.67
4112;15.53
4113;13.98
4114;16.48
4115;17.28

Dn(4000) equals 1.4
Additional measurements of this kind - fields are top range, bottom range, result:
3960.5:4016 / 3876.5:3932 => 1.24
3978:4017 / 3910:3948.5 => 1.38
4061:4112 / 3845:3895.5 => 1.30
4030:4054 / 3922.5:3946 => 1.59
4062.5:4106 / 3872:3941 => 1.46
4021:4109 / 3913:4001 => 1.34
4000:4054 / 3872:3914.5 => 1.43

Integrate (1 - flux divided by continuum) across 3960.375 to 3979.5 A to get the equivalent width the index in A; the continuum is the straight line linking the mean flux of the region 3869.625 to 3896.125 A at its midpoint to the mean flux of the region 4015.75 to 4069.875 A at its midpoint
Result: 4.2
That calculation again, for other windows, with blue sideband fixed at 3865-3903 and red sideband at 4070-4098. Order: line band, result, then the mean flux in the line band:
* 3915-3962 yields 8.1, 11.6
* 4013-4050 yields -2.7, 16.2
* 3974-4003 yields -0.5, 14.9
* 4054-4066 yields 0.1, 15.3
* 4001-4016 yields -1.2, 16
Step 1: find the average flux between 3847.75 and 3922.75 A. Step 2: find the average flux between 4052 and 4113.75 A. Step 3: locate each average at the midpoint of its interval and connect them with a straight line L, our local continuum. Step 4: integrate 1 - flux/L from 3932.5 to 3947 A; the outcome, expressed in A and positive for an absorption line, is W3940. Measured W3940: 2.9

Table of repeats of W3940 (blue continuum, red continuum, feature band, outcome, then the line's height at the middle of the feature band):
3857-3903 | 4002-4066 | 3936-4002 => 8.5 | 15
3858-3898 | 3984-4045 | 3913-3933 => 4.1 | 14.3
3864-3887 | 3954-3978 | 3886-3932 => 4.4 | 13.3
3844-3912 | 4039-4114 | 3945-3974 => 5.3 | 14.2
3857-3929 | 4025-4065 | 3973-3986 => 1.1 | 14.8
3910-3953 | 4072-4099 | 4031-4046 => -1.6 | 14.3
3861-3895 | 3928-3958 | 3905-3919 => -1.5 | 12.4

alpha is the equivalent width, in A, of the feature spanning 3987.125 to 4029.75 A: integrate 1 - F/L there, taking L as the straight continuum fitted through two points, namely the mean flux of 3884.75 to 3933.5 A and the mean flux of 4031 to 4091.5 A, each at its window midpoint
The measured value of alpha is -4.5 A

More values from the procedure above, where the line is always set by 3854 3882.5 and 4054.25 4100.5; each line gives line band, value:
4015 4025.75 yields -0.73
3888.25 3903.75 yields 3.11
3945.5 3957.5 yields 1.93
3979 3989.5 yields 0.53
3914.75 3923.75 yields 1.55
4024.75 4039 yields -0.78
